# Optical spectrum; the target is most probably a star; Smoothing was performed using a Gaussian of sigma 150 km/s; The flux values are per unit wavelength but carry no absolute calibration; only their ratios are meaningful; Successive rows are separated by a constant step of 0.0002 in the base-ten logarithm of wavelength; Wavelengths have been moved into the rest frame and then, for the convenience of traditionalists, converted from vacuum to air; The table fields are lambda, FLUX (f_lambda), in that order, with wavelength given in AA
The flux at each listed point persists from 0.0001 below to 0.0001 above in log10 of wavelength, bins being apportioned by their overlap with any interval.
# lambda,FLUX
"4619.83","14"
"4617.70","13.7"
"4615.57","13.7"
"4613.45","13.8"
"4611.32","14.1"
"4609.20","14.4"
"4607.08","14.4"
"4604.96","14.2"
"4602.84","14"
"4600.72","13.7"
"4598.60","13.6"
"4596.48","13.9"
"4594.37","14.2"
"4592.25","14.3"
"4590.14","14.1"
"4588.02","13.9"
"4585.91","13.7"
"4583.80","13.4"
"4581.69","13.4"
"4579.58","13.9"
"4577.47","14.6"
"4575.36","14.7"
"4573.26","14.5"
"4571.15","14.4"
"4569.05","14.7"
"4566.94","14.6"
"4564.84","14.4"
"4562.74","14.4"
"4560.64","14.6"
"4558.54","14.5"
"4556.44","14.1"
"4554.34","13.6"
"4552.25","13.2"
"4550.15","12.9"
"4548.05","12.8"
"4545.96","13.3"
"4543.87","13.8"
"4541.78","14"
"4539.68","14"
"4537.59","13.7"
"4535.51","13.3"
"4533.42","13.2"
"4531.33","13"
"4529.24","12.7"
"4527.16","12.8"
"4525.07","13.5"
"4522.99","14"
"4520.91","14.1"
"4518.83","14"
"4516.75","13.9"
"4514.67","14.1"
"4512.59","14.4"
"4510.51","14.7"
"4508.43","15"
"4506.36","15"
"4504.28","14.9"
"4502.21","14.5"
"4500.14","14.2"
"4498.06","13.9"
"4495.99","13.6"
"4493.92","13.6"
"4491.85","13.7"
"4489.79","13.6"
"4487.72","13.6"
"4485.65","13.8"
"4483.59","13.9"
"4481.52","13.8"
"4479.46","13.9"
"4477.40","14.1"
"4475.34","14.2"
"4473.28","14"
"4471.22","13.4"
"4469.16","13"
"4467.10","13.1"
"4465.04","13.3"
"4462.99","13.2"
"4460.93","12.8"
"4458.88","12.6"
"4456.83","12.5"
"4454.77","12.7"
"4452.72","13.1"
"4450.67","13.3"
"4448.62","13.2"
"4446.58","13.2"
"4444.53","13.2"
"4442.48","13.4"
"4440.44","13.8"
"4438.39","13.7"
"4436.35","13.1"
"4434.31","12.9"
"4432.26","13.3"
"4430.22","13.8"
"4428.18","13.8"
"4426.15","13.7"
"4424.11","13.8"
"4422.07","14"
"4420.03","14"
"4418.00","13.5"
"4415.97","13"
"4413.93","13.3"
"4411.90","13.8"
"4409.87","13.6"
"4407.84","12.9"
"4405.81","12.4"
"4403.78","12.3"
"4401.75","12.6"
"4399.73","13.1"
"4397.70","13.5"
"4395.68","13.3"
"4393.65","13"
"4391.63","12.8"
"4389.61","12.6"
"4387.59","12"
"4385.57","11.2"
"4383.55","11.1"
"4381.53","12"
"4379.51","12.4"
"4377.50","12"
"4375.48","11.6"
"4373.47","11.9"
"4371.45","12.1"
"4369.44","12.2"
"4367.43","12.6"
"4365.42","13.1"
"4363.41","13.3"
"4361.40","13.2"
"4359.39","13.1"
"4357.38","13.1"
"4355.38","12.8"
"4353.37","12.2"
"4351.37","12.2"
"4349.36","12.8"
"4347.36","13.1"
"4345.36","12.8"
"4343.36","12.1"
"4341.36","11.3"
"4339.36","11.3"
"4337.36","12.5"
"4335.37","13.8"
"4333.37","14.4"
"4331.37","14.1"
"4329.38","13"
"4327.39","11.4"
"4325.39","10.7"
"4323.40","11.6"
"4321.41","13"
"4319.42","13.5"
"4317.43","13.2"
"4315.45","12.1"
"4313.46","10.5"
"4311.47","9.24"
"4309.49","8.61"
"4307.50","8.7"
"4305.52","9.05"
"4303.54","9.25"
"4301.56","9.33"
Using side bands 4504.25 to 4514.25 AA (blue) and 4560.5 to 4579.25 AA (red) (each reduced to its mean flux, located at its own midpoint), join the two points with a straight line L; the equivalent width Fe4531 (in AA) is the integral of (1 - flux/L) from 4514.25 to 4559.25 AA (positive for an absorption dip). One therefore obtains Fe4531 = 3.33 AA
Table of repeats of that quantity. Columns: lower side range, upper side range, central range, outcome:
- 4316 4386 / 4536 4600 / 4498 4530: -1.2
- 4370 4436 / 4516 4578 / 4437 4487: -0.5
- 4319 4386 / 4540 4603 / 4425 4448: -0.7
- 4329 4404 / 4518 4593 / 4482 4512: -1.5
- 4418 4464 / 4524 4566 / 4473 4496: -0.7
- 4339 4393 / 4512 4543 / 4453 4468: 0.2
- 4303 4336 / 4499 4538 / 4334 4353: -1.0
